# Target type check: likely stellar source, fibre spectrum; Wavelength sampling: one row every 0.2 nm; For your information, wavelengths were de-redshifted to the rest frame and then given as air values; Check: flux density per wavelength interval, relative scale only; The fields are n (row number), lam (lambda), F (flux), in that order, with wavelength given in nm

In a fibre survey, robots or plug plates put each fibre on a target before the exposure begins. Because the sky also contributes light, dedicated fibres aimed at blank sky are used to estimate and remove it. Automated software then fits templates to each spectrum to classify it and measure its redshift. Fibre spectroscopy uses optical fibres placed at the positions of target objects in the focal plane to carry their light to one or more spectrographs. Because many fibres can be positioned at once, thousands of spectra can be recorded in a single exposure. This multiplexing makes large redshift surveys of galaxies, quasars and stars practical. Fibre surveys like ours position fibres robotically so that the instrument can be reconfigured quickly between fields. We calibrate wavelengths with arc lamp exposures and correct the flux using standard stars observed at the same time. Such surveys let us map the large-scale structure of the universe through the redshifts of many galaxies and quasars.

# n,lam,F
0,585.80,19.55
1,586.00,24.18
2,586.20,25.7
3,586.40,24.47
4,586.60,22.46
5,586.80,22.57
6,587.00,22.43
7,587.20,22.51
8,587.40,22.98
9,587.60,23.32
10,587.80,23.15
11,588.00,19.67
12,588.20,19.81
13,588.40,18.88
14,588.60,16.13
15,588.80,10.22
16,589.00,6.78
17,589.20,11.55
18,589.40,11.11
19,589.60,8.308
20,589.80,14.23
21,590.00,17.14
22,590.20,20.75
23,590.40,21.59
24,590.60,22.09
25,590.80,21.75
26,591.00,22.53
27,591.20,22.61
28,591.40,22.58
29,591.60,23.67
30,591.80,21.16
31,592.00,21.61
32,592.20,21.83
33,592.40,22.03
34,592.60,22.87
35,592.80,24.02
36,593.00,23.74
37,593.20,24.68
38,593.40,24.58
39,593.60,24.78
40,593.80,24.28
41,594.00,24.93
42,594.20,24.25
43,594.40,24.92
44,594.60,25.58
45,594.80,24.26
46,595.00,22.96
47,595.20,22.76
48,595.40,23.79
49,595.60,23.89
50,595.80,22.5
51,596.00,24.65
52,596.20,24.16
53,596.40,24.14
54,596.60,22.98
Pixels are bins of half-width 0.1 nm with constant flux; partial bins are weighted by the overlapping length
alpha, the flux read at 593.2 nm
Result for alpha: 24.68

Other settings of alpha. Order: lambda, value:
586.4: 24.47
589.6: 8.308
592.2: 21.83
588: 19.67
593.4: 24.58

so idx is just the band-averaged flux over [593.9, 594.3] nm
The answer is 24.6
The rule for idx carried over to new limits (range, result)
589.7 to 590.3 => 17.4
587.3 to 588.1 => 22.3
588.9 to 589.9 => 10.4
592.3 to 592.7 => 22.5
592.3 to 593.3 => 23.5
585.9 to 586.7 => 24.2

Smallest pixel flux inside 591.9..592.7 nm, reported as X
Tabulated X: 21.61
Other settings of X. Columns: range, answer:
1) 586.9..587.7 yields 22.43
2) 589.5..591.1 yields 8.308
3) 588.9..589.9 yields 6.78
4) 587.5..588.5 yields 18.88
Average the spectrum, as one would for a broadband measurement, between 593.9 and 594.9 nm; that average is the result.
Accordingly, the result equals 24.8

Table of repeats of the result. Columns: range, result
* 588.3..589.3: 12.7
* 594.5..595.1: 24.3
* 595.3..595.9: 23.4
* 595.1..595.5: 23.3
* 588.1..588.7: 18.3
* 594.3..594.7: 25.2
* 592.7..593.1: 23.9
